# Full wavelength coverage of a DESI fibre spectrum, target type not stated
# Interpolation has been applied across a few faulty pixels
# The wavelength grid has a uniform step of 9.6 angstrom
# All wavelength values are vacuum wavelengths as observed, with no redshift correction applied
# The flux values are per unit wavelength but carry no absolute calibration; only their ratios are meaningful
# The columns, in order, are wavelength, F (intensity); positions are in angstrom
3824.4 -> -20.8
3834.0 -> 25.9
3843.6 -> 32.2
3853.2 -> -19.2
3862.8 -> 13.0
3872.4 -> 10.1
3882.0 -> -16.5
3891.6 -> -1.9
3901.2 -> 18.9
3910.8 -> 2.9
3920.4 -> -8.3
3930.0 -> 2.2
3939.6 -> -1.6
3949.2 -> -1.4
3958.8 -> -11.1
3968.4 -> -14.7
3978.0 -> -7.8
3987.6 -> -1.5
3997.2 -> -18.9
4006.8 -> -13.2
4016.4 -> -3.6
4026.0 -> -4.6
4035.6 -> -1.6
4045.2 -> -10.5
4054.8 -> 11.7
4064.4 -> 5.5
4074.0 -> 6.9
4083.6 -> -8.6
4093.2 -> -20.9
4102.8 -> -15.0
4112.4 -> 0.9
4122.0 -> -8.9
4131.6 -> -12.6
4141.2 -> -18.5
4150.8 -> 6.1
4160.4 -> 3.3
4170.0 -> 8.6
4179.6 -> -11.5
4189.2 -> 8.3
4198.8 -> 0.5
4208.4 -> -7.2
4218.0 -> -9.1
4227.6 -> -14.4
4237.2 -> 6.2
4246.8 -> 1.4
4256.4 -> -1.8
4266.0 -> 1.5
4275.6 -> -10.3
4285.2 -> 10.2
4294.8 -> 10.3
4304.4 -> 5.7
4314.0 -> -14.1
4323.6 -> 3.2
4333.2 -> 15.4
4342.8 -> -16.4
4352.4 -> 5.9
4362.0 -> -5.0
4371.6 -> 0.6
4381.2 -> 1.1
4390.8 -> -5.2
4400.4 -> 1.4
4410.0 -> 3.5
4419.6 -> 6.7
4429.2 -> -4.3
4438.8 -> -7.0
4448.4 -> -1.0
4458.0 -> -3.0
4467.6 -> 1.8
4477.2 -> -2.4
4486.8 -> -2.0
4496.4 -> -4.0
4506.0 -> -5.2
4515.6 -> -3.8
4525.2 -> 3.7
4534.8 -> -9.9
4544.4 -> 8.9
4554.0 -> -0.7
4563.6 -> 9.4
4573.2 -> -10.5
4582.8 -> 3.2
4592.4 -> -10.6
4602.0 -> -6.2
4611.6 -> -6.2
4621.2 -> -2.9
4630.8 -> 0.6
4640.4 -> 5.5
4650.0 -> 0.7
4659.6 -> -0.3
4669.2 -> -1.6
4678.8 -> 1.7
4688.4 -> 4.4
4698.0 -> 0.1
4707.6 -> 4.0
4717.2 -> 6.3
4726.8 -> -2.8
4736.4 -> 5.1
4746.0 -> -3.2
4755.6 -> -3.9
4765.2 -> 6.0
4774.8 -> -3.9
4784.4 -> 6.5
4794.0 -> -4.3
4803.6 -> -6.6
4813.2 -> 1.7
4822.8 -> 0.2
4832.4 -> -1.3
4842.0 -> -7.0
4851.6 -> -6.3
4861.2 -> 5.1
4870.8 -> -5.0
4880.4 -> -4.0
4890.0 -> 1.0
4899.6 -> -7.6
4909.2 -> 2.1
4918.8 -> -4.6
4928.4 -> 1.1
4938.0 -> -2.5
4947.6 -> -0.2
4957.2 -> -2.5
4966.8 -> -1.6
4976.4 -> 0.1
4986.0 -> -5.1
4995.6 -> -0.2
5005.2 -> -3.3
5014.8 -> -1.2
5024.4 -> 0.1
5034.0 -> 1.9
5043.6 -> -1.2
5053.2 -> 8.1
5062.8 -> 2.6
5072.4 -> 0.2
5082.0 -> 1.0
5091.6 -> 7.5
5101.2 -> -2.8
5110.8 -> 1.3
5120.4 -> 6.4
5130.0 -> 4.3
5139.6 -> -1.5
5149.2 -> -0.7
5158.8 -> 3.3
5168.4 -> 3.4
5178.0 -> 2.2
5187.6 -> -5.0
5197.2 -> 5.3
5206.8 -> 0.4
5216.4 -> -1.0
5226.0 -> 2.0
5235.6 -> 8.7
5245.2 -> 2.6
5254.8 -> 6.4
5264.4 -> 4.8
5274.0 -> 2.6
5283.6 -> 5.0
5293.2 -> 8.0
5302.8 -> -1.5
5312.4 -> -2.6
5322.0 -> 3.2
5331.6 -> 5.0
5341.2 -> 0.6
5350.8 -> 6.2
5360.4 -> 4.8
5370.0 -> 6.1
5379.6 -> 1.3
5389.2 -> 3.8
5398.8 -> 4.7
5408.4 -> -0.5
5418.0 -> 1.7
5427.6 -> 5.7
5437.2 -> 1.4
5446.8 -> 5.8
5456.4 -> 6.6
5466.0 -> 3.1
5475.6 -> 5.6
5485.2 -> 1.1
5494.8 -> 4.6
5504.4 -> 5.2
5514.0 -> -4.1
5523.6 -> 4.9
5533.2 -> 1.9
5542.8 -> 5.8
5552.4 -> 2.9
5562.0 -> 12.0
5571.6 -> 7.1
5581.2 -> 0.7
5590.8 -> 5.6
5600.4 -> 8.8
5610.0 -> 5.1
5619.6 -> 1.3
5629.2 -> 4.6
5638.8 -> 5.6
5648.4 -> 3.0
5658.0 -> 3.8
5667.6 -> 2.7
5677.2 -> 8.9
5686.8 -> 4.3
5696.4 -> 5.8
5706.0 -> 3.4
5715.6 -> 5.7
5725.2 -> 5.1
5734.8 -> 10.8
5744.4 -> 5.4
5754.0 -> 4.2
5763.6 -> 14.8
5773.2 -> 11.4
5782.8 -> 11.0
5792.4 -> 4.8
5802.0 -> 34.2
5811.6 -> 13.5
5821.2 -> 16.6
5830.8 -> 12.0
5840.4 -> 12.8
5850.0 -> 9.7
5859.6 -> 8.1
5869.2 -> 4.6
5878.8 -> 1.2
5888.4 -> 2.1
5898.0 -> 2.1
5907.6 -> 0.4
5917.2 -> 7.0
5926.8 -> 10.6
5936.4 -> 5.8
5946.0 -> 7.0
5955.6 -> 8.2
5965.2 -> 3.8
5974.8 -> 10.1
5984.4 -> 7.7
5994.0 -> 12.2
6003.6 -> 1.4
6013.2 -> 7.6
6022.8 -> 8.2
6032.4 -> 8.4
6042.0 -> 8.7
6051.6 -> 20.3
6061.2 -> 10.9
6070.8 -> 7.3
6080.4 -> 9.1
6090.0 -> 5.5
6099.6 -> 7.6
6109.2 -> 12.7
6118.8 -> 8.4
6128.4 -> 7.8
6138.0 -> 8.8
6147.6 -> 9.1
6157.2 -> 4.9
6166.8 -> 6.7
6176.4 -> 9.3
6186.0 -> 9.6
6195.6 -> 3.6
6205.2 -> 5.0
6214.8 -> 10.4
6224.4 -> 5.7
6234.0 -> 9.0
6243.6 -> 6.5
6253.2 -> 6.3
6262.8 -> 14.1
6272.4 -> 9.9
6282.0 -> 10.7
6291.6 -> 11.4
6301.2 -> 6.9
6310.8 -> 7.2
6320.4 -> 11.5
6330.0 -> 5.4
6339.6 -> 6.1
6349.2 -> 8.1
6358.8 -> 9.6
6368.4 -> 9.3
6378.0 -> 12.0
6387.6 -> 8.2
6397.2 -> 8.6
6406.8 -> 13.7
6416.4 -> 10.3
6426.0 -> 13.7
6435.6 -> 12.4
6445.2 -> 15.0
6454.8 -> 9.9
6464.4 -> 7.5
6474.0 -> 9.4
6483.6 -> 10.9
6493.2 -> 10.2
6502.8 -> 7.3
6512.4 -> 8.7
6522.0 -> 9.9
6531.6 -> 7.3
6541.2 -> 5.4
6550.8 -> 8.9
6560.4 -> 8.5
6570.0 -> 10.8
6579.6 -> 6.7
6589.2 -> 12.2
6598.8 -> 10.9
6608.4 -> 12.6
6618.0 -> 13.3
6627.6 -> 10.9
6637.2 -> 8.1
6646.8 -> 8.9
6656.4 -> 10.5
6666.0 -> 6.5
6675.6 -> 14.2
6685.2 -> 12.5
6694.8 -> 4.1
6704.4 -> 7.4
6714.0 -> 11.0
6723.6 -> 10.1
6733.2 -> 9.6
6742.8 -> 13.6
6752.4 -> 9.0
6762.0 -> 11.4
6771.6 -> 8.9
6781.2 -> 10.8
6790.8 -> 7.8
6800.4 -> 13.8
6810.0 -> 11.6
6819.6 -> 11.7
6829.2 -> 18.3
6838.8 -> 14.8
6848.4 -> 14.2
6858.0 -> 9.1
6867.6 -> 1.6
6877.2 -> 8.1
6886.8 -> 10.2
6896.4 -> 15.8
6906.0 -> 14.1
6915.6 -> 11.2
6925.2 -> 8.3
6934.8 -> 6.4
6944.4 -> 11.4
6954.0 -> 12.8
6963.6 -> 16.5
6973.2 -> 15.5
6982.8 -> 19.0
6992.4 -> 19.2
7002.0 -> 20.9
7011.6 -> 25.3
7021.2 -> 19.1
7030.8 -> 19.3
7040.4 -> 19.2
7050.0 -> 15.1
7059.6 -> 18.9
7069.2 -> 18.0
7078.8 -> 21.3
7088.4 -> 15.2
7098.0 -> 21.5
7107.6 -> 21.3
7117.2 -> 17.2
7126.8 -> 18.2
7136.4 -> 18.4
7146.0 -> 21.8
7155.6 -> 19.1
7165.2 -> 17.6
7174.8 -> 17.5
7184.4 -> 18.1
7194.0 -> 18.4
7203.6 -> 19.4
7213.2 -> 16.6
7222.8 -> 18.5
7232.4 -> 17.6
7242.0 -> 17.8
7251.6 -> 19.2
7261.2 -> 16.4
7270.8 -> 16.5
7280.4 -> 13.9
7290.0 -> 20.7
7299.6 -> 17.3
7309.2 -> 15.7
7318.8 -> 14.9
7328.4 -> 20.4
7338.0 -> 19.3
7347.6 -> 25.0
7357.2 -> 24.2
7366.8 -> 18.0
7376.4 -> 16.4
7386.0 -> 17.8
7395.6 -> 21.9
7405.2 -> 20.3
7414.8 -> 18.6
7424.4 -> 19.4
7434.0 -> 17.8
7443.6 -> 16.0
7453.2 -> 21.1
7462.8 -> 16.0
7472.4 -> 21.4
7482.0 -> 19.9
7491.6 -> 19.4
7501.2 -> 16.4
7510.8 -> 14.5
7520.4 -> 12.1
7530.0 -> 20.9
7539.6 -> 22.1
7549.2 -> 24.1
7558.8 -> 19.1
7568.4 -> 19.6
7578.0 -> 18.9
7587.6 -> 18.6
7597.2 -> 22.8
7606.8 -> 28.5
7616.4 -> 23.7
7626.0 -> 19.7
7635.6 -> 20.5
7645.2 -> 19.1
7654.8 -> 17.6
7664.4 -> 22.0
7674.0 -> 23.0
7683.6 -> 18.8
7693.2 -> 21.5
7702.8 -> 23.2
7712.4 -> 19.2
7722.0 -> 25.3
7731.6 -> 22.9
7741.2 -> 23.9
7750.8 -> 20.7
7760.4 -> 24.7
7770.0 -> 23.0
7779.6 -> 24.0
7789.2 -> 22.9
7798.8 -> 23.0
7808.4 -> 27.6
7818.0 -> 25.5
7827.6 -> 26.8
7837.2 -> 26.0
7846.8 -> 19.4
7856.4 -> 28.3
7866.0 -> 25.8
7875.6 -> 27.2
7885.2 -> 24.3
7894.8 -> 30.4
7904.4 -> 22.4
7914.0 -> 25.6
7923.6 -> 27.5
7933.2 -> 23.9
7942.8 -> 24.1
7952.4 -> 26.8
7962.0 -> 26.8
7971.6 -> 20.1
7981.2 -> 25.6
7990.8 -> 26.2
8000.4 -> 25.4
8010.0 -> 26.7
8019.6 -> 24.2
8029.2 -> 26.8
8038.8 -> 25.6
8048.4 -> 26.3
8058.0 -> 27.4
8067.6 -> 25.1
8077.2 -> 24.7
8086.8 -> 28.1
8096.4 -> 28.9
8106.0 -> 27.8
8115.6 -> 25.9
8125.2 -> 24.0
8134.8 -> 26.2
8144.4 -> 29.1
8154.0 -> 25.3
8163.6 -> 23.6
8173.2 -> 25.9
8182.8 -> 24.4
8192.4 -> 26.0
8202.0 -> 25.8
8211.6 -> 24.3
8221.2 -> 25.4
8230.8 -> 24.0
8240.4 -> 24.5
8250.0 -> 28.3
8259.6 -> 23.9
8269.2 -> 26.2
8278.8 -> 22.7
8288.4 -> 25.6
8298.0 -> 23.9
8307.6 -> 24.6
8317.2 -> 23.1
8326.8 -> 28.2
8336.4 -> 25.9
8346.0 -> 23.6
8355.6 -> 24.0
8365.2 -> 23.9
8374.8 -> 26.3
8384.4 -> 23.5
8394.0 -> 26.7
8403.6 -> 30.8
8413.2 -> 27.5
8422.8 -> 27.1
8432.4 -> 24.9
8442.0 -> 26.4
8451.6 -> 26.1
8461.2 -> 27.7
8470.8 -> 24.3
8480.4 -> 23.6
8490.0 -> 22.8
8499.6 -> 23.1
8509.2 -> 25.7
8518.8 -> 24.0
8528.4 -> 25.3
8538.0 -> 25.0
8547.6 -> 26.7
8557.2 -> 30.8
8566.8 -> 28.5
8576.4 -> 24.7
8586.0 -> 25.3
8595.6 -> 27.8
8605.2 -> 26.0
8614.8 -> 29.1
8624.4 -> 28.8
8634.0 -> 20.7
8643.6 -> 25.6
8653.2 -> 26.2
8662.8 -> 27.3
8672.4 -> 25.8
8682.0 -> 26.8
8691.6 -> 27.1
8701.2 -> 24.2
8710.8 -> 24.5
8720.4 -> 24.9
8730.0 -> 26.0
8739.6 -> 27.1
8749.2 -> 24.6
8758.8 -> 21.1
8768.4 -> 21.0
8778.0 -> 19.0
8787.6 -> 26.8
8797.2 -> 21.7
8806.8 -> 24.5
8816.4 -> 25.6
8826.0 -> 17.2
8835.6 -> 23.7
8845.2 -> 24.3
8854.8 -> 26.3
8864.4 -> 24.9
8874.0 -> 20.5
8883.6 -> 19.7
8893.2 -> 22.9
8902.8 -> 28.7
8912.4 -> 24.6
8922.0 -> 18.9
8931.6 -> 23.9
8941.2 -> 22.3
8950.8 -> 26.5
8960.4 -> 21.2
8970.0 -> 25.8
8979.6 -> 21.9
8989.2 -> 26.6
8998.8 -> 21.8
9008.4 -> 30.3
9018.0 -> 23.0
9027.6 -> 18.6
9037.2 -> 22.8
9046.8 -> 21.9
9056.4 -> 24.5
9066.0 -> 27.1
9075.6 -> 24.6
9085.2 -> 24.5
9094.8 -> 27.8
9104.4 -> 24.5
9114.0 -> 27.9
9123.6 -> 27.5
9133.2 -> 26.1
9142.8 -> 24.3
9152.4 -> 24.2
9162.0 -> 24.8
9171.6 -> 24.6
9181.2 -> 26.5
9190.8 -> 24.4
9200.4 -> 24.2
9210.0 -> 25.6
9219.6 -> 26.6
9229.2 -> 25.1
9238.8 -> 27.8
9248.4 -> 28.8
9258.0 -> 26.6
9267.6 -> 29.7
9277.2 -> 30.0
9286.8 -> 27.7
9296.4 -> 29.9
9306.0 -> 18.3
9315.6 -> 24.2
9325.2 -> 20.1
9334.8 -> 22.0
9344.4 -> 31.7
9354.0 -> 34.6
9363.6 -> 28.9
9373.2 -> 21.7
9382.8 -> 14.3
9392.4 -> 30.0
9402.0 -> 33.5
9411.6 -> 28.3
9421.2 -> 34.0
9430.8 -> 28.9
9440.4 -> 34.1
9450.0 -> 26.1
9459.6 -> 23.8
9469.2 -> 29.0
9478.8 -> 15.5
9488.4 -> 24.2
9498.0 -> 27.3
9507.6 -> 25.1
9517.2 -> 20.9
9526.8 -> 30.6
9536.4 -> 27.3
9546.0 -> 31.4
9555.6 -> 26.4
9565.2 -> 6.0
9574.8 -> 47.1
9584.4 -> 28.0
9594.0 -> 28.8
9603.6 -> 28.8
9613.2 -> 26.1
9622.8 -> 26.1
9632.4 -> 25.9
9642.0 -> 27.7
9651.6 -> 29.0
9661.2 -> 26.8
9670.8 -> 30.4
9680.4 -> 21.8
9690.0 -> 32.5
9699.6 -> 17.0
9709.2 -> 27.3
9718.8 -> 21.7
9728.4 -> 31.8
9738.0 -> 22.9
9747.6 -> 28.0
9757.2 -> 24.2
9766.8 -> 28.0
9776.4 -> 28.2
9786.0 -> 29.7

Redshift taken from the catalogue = 0.75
